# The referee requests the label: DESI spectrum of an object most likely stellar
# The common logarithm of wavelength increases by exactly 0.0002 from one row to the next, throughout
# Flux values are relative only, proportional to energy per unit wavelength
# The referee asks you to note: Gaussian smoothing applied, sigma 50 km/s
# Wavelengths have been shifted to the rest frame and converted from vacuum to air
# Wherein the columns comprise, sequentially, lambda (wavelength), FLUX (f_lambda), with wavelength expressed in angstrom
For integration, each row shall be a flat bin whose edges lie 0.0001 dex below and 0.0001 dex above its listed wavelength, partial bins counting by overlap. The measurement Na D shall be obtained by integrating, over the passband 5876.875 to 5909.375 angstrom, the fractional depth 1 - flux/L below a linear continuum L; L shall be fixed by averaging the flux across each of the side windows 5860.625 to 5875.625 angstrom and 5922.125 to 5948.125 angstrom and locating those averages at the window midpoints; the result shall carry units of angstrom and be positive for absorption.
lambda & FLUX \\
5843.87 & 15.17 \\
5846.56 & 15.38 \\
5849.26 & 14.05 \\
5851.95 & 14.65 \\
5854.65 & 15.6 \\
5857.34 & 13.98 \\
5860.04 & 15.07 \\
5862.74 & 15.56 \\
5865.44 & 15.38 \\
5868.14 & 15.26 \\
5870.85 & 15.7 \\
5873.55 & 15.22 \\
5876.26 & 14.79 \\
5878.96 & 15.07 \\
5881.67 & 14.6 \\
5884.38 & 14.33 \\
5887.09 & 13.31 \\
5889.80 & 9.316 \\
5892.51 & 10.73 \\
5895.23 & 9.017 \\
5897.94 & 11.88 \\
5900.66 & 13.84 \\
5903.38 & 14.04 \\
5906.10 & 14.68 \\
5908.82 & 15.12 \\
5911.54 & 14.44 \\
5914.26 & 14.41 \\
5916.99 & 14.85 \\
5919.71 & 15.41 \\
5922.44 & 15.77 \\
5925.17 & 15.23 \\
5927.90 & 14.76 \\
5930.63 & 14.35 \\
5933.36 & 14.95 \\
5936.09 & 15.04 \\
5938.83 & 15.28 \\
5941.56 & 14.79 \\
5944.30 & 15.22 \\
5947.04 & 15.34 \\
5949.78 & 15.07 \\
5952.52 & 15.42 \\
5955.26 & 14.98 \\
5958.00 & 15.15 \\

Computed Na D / 4.8 angstrom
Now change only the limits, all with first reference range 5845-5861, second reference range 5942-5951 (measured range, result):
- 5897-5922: 1.0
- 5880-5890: 1.0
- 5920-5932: 0.0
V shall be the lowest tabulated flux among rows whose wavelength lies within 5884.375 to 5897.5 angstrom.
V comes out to 9.017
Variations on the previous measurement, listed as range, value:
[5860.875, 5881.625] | 14.79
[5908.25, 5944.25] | 14.35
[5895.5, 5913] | 11.88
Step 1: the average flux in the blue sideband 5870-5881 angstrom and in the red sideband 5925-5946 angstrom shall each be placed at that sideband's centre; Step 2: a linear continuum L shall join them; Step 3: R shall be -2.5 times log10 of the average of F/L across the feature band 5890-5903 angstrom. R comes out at 0.30 mag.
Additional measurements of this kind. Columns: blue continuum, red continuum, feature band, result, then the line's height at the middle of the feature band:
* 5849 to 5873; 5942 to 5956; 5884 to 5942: 0.10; 15.1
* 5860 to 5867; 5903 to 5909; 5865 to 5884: 0.01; 15.2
